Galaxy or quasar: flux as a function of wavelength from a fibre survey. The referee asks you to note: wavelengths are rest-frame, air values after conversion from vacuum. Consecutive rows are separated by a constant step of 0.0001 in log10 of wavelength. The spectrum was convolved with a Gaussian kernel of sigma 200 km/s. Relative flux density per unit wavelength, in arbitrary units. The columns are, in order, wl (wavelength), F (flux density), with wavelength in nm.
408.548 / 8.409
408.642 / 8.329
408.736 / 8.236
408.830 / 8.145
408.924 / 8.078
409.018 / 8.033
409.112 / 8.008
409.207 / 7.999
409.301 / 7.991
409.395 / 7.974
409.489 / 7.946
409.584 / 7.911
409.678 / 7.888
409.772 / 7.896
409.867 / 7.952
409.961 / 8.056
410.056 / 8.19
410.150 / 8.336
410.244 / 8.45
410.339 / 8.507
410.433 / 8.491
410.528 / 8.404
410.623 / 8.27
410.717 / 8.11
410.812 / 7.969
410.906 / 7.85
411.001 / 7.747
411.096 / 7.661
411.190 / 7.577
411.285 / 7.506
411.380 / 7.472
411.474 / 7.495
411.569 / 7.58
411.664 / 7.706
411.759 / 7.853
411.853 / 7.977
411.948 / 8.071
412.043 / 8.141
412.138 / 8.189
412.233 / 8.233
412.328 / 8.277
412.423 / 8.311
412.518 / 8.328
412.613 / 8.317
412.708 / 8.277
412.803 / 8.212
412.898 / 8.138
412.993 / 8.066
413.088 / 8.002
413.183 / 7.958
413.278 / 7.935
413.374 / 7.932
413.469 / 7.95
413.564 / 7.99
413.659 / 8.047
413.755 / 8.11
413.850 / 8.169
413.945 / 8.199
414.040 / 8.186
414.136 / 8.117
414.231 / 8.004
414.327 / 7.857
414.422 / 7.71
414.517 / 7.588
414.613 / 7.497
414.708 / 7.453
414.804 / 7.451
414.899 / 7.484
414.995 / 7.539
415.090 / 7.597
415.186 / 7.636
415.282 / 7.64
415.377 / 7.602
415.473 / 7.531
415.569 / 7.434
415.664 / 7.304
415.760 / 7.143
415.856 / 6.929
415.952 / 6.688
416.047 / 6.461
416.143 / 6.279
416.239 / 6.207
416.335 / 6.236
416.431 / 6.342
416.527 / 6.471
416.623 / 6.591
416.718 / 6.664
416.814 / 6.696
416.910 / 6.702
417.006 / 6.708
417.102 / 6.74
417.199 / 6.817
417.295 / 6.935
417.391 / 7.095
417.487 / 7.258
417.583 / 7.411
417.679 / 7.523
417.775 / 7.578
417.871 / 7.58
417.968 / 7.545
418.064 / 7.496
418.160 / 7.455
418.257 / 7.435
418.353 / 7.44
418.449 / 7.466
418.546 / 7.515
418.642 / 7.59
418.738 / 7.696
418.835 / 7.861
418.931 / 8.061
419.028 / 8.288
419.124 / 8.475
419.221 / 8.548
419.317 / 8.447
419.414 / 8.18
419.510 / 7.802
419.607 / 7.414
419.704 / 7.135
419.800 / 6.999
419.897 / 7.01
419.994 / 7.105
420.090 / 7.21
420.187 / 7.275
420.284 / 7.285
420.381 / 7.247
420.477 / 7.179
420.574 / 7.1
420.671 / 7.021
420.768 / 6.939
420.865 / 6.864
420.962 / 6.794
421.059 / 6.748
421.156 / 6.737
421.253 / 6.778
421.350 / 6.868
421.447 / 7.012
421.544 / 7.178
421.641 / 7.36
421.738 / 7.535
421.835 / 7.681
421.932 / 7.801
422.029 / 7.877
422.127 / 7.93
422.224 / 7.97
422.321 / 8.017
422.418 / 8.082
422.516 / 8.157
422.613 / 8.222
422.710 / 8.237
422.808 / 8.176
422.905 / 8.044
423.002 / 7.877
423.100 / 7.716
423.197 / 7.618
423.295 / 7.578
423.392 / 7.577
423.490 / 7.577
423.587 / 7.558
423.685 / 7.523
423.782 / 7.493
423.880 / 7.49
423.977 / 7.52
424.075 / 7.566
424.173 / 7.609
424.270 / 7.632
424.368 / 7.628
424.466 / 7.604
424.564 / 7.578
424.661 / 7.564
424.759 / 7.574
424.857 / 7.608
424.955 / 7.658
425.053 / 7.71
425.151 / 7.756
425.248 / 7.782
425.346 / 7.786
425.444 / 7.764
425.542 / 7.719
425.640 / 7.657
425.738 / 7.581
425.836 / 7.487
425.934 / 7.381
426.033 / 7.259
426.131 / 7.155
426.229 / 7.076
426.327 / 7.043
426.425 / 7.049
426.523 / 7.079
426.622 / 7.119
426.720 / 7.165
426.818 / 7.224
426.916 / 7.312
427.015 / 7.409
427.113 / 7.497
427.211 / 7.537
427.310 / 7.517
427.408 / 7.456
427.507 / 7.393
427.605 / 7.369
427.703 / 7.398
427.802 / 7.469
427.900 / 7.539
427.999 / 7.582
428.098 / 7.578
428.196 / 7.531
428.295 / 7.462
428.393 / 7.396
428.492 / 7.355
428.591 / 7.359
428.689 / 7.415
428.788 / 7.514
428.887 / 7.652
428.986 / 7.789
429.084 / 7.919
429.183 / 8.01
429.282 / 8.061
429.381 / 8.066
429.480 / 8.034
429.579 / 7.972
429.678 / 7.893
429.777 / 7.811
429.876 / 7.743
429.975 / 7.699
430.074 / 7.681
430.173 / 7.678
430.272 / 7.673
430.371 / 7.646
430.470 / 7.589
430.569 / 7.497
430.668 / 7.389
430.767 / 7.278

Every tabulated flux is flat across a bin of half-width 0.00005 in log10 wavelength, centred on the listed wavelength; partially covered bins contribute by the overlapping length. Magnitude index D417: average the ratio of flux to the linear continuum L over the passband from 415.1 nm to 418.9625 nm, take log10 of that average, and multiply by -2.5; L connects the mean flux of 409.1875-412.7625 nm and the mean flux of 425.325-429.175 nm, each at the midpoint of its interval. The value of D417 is 0.096 mag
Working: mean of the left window 8.02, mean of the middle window 7.14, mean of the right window 7.44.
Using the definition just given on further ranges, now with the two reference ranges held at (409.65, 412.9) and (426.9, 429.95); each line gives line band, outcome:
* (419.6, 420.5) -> 0.09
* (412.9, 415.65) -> 0.02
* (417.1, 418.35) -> 0.08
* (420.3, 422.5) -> 0.07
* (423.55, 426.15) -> 0.02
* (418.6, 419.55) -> -0.04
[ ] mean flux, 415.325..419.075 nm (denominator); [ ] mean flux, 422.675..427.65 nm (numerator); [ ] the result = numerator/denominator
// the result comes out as 1.1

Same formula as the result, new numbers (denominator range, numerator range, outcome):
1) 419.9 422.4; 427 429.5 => 1.04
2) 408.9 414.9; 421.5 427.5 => 0.95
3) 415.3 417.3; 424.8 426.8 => 1.09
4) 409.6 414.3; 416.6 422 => 0.91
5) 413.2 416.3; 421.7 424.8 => 1.03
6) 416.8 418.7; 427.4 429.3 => 1.04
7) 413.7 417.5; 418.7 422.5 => 1.03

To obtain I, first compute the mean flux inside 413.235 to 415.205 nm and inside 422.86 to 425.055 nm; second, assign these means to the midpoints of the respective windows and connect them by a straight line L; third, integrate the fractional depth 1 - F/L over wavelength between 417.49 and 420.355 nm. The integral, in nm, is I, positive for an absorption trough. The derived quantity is 0.05 nm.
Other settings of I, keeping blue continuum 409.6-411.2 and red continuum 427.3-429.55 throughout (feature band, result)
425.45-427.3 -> 0.08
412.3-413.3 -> -0.02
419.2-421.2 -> 0.14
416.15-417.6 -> 0.22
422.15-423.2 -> -0.04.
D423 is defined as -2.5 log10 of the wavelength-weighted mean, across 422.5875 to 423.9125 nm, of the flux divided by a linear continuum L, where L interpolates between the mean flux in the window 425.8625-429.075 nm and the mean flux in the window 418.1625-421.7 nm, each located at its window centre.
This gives -0.05 mag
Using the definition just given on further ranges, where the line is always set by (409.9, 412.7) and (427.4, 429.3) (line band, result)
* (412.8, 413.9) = -0.01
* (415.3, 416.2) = 0.12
